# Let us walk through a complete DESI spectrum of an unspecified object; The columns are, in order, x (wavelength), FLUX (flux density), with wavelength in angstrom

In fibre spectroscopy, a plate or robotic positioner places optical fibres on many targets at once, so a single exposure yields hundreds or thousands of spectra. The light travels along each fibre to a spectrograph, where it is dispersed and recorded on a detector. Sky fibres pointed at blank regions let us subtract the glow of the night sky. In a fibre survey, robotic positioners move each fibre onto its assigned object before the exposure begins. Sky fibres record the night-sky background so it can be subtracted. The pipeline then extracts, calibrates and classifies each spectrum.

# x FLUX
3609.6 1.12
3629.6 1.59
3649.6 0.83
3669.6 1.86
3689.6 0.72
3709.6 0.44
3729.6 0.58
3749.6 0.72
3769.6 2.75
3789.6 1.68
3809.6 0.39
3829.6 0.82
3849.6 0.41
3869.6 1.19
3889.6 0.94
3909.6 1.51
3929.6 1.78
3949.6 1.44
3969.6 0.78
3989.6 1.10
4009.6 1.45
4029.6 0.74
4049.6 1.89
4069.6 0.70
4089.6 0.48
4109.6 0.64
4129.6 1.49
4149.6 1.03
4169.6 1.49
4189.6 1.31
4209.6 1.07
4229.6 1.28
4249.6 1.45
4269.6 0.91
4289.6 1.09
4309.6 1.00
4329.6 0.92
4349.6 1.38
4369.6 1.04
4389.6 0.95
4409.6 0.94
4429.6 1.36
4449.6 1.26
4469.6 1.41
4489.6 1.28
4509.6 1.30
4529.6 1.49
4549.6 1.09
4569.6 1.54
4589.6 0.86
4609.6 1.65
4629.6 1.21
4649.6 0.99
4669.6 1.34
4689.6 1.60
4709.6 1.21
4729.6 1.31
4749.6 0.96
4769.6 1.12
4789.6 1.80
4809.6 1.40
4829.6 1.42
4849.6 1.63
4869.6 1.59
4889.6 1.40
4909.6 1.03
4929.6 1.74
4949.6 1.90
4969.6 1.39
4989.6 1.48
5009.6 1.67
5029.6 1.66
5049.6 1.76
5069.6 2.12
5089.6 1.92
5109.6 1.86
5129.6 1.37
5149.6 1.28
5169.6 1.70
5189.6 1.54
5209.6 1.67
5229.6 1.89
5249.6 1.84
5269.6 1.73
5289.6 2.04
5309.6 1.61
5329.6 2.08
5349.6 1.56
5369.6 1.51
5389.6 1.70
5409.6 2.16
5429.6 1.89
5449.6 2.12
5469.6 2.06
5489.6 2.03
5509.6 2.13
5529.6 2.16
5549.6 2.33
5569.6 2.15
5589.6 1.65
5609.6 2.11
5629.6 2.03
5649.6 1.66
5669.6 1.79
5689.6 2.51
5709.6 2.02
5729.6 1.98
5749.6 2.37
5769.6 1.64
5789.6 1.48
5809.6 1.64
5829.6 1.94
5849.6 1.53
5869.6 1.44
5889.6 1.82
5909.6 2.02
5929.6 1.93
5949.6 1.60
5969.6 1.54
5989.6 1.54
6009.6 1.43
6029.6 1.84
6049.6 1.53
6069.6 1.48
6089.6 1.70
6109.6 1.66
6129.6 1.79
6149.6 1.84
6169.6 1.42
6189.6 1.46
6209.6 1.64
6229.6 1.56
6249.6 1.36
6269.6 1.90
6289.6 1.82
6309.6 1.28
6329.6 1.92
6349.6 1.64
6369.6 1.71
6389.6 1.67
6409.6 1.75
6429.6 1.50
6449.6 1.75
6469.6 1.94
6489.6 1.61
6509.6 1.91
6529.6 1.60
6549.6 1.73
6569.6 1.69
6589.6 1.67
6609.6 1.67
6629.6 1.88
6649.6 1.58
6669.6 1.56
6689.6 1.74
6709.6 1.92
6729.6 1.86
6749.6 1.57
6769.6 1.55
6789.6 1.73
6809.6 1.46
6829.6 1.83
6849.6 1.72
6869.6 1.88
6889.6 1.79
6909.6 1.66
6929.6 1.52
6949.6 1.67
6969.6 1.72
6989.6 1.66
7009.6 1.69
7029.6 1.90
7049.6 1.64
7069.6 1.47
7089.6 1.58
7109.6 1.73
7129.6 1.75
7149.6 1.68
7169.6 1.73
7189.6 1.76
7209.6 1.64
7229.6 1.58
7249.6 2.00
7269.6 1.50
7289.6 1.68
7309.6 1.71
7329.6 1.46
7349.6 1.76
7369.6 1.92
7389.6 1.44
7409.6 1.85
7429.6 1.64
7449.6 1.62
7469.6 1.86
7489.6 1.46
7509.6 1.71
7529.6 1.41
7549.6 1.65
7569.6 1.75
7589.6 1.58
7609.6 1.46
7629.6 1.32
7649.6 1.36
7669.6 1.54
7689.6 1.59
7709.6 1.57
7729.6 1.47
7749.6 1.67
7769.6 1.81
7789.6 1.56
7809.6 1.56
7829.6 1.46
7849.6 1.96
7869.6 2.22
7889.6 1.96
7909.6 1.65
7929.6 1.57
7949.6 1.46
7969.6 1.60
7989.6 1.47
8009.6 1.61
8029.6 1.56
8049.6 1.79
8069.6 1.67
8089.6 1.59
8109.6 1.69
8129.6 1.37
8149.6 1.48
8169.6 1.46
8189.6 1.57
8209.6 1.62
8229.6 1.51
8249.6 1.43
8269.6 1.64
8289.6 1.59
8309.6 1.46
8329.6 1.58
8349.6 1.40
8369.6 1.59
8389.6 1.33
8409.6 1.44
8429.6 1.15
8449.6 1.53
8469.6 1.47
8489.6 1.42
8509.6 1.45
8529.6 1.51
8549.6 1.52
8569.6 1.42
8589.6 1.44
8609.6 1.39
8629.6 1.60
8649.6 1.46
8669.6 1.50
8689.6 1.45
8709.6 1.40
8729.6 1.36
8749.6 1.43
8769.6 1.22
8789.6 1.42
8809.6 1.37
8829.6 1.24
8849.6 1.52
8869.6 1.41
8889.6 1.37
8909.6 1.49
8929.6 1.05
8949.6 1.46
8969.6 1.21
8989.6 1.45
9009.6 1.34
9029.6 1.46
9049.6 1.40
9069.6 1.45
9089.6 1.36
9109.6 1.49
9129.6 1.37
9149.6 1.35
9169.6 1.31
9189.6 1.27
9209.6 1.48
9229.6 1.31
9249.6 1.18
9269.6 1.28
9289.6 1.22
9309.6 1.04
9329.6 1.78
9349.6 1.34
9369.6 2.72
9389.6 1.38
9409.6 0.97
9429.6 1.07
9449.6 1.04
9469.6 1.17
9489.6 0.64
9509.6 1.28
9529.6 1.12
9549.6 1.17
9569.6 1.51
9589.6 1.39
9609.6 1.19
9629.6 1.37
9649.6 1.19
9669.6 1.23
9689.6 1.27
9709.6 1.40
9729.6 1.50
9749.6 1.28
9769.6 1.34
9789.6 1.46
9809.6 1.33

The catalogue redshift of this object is 0.197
